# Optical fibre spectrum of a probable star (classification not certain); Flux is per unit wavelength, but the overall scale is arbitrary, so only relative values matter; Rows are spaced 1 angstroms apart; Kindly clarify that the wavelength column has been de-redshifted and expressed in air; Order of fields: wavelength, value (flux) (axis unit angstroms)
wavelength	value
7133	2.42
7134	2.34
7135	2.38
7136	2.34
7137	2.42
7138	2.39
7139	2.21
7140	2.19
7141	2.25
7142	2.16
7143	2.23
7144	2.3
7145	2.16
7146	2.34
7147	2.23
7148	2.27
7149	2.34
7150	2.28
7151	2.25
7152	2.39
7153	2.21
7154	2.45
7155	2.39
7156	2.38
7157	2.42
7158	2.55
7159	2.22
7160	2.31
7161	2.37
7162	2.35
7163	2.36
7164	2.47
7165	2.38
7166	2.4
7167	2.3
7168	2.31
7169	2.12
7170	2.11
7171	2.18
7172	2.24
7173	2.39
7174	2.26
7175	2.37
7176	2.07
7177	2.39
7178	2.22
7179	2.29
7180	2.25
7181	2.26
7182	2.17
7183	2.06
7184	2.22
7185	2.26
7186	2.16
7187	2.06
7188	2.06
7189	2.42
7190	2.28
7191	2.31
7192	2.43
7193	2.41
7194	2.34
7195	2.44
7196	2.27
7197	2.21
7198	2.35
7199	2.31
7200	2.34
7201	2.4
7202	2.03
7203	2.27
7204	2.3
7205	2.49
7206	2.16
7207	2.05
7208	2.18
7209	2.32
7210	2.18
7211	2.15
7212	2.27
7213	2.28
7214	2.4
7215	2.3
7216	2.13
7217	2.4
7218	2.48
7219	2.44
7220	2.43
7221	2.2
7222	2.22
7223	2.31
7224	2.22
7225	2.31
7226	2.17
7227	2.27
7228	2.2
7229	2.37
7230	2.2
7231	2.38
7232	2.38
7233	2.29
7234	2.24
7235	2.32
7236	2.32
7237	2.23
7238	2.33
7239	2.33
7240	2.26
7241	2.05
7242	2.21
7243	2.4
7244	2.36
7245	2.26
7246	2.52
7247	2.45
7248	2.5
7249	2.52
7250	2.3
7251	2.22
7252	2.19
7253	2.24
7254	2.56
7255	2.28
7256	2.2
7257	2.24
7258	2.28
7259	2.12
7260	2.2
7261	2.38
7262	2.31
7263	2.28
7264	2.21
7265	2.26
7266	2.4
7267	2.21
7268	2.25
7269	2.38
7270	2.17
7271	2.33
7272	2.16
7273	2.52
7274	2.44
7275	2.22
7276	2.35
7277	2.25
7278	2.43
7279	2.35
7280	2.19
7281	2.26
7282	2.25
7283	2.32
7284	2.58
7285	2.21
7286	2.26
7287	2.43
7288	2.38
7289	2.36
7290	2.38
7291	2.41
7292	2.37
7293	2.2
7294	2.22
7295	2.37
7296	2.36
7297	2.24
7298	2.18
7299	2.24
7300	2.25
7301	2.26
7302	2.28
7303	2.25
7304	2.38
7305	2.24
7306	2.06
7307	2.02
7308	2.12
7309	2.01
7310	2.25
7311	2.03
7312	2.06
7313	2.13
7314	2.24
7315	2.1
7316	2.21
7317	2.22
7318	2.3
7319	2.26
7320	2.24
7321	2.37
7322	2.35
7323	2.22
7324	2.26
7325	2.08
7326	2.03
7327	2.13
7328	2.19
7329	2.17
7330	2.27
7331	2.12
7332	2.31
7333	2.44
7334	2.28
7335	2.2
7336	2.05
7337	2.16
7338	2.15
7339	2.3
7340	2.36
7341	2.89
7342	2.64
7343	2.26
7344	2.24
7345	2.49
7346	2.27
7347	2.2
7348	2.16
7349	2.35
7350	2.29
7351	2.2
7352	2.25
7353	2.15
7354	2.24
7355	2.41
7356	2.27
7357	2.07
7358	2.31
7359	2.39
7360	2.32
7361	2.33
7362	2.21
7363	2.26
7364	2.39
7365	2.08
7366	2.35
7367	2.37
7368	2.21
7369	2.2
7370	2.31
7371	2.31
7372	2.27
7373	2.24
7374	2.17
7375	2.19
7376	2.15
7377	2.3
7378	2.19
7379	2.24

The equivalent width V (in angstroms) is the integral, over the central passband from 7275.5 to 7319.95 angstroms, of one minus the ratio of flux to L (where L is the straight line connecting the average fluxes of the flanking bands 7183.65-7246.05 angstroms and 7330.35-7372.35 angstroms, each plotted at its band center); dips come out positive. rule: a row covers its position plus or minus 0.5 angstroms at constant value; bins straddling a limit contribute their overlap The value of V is 0.57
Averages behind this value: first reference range 2.28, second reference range 2.29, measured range 2.26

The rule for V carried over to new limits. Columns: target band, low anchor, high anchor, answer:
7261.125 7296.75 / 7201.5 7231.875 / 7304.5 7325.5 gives -1.7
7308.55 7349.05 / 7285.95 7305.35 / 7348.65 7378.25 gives 0.7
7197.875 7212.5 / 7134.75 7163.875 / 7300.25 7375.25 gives 0.3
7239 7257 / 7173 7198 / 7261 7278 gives -0.2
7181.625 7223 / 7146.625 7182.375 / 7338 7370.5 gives 0.6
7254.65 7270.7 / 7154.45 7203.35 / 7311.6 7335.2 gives -0.1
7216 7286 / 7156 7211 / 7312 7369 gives -1.0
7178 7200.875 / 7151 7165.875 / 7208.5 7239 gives 0.6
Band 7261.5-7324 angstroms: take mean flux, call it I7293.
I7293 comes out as 2.27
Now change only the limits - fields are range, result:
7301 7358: 2.24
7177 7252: 2.29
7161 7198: 2.28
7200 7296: 2.3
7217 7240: 2.3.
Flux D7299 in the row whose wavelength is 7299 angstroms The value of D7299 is 2.24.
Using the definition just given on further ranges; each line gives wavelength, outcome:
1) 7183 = 2.06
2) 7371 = 2.31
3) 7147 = 2.23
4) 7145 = 2.16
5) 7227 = 2.27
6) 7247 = 2.45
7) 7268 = 2.25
